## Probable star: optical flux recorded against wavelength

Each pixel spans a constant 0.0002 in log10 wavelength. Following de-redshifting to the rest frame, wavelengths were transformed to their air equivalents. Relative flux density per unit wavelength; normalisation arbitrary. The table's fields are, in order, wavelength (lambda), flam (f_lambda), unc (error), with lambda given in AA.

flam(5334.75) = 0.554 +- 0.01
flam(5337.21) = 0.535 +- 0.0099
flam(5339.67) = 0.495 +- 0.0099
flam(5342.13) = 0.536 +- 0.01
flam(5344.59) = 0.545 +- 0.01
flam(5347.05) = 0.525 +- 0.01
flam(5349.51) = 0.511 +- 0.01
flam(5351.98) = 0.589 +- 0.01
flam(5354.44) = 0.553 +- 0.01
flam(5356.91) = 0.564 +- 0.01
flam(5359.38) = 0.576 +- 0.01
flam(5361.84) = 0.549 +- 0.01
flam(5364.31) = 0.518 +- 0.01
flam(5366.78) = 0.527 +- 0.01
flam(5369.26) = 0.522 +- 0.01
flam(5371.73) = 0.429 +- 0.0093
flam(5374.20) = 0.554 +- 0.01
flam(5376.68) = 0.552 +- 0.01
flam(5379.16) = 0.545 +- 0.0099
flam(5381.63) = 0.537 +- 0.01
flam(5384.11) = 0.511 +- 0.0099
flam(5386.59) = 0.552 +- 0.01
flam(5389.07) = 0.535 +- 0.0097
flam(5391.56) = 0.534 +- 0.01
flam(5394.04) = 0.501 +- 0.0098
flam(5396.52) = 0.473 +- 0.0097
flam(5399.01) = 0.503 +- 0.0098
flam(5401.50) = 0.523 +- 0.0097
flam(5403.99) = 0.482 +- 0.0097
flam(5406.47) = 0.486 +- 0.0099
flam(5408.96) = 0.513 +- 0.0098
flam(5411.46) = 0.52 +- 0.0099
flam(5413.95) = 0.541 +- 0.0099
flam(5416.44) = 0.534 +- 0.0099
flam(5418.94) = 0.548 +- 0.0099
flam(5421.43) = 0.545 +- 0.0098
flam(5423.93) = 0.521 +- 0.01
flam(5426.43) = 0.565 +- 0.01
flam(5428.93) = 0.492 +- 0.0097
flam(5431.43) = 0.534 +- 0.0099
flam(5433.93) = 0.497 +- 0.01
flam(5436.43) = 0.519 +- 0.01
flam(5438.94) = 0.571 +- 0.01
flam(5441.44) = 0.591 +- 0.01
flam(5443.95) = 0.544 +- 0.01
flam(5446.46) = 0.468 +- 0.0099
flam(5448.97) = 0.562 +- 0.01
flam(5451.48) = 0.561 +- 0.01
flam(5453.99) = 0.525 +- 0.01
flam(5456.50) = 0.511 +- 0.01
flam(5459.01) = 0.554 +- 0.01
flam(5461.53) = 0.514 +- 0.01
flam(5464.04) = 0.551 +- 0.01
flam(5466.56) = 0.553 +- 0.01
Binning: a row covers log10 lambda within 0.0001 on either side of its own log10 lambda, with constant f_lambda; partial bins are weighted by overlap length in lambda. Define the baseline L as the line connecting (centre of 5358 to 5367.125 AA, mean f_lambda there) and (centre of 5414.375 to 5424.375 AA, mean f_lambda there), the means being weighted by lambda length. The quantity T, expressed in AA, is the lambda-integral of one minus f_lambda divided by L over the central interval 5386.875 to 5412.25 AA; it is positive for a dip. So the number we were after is 1.52 AA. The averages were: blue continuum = 0.545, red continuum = 0.539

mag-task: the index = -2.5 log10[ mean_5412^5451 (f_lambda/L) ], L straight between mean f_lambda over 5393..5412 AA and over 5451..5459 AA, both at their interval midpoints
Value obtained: -0.04 mag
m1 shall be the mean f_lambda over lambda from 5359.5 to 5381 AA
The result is 0.528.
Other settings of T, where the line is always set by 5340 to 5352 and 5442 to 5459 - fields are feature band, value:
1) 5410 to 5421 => -0.1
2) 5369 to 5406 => 1.2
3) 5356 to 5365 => -0.3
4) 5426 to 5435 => 0.2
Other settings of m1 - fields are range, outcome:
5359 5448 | 0.525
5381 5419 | 0.517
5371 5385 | 0.525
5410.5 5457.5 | 0.534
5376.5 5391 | 0.537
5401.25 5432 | 0.523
